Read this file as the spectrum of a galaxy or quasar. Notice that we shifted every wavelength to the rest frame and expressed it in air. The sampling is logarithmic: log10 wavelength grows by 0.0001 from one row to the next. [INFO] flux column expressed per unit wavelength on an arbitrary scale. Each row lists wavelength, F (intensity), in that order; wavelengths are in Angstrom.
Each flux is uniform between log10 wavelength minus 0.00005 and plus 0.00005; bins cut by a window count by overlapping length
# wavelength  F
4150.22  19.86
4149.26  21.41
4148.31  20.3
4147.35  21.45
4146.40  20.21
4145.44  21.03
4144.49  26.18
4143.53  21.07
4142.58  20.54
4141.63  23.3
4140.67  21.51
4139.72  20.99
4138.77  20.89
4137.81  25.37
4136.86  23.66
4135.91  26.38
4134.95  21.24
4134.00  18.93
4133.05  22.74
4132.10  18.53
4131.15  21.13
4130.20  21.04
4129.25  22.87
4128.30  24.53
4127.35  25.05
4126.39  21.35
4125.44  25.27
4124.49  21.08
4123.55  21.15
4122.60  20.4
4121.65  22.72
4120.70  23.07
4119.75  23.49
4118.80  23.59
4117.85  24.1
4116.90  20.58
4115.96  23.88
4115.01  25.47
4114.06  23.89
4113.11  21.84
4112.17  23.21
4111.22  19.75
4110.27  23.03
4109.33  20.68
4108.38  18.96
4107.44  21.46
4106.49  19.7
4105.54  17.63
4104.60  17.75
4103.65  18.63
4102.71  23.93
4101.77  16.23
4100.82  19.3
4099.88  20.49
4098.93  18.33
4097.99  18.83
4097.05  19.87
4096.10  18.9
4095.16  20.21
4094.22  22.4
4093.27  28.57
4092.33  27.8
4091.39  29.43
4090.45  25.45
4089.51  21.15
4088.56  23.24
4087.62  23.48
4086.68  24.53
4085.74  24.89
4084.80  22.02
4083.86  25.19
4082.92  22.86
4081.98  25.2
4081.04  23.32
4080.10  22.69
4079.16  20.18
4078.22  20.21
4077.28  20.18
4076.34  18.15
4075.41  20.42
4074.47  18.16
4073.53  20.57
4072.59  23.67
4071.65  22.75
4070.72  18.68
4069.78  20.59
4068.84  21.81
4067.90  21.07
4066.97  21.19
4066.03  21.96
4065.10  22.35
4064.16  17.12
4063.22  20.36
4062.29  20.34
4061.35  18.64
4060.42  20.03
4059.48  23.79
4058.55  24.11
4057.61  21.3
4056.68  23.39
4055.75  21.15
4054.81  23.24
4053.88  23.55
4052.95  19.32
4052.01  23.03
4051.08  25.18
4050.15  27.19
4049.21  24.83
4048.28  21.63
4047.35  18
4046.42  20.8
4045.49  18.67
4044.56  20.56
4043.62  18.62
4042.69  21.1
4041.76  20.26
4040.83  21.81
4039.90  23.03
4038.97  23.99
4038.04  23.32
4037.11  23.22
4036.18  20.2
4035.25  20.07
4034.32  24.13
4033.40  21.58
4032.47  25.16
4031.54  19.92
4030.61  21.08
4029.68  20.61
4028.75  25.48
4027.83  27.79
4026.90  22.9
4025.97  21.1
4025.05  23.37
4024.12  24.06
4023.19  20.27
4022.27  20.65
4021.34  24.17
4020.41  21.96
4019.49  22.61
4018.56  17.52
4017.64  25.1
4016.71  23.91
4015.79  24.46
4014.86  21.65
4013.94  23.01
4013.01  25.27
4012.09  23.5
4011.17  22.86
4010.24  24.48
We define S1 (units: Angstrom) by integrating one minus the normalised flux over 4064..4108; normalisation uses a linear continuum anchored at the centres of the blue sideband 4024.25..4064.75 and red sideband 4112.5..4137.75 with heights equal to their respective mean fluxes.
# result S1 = 1.5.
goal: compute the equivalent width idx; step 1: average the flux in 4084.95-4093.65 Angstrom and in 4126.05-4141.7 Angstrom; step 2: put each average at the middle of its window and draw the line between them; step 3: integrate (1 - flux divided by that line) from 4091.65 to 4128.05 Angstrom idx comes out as 3.26 Angstrom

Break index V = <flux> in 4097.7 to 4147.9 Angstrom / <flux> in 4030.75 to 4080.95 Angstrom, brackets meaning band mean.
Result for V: 1.0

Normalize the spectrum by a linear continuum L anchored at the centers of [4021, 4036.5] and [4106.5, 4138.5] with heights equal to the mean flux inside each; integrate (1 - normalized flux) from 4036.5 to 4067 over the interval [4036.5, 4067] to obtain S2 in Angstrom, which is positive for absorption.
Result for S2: 1.0 Angstrom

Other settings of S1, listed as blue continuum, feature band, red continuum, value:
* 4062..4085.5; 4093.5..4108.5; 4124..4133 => 1.5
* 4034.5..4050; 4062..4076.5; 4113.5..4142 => 0.8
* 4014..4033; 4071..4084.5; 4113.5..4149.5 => 0.5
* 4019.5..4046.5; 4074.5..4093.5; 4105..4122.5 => -1.1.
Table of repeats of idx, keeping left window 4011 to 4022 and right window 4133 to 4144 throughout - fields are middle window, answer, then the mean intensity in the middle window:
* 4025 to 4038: 0.1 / 22.6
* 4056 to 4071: 1.1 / 21.1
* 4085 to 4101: -0.2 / 22.8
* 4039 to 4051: 0.6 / 21.6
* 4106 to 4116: 0.2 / 21.9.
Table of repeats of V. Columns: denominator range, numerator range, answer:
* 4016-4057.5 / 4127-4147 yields 1.00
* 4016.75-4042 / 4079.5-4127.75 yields 0.99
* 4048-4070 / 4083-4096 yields 1.11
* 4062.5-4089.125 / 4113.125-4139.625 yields 1.05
